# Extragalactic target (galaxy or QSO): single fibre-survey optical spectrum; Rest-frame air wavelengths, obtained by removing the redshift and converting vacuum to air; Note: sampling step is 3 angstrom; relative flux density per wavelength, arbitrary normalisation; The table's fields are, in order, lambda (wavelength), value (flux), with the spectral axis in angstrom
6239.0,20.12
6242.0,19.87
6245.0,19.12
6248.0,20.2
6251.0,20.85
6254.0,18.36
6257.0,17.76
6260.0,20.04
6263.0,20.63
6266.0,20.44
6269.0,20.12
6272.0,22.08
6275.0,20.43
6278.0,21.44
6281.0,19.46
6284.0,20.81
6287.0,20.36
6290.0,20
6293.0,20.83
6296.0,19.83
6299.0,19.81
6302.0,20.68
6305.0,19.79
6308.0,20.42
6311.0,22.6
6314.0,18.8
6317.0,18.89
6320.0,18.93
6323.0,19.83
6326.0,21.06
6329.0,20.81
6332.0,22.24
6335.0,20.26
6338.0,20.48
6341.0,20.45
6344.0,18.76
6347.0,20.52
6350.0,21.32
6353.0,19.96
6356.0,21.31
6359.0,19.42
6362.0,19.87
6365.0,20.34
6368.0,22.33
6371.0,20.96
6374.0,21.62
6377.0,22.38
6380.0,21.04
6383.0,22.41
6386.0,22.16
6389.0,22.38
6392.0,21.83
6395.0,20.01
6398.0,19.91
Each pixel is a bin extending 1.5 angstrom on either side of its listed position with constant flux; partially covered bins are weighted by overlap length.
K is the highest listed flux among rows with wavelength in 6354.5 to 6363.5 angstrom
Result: 21.31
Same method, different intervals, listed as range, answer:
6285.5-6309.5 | 20.83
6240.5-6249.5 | 20.2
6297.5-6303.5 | 20.68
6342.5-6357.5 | 21.32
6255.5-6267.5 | 20.63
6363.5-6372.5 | 22.33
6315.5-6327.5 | 21.06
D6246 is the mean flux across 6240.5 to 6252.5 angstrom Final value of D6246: 20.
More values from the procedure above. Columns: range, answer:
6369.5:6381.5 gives 21.5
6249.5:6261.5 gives 19.3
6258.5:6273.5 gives 20.7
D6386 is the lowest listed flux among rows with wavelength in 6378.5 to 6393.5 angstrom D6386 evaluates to 21.04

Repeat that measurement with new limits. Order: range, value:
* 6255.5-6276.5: 17.76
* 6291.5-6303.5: 19.81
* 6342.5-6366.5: 18.76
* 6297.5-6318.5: 18.8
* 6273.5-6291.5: 19.46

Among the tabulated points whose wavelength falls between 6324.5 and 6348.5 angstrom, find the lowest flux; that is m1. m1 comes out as 18.76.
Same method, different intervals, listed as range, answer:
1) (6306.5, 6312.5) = 20.42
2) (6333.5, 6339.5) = 20.26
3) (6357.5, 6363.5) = 19.42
